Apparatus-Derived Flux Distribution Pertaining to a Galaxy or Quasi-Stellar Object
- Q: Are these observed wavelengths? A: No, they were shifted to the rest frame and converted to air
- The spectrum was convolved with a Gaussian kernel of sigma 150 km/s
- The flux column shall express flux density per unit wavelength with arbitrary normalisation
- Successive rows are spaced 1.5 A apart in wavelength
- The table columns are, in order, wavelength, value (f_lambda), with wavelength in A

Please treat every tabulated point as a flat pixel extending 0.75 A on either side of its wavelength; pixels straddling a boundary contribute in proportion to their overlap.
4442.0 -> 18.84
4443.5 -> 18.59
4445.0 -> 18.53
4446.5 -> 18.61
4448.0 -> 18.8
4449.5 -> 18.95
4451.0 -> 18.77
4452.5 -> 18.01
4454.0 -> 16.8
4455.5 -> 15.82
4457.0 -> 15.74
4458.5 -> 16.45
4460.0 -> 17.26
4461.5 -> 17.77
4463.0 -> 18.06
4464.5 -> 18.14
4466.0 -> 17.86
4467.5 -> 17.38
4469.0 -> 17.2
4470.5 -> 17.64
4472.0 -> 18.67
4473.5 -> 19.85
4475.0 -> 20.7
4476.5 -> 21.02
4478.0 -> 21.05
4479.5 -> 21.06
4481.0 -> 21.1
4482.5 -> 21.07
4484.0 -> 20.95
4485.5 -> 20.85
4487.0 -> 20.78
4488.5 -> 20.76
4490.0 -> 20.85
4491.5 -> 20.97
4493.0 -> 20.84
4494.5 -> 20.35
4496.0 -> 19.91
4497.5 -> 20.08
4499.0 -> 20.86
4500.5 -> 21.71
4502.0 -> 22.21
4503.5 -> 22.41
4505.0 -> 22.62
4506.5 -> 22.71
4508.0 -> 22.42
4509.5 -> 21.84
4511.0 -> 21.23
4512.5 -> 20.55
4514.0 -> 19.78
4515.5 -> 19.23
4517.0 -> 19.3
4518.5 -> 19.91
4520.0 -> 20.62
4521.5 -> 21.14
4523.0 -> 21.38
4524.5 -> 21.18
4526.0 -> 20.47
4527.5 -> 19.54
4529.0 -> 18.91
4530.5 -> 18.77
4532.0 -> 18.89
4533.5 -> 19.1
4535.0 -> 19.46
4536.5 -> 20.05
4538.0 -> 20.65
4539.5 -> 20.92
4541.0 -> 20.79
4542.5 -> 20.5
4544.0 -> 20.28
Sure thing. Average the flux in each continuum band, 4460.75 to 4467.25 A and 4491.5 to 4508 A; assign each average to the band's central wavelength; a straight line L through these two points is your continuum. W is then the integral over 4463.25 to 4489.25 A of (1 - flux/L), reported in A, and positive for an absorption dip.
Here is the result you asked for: -0.8 A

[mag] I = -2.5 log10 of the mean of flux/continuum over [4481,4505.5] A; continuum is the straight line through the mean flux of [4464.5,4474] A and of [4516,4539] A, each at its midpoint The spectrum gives -0.12 mag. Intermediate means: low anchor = 18.1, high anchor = 20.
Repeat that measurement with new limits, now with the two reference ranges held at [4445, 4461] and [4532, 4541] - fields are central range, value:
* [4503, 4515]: -0.13 mag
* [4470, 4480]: -0.10 mag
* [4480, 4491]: -0.13 mag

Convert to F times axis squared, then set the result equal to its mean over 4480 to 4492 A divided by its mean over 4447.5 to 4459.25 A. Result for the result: 1.22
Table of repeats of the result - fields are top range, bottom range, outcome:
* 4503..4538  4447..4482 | 1.14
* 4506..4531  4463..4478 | 1.11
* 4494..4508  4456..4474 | 1.24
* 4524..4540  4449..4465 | 1.18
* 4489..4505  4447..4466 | 1.22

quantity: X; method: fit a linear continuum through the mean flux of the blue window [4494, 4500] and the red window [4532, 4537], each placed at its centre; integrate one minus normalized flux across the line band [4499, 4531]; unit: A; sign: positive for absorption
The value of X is -1.5 A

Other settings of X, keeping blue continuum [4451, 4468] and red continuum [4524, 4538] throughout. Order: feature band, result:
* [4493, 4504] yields -1.5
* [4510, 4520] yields -0.5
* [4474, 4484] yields -1.7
